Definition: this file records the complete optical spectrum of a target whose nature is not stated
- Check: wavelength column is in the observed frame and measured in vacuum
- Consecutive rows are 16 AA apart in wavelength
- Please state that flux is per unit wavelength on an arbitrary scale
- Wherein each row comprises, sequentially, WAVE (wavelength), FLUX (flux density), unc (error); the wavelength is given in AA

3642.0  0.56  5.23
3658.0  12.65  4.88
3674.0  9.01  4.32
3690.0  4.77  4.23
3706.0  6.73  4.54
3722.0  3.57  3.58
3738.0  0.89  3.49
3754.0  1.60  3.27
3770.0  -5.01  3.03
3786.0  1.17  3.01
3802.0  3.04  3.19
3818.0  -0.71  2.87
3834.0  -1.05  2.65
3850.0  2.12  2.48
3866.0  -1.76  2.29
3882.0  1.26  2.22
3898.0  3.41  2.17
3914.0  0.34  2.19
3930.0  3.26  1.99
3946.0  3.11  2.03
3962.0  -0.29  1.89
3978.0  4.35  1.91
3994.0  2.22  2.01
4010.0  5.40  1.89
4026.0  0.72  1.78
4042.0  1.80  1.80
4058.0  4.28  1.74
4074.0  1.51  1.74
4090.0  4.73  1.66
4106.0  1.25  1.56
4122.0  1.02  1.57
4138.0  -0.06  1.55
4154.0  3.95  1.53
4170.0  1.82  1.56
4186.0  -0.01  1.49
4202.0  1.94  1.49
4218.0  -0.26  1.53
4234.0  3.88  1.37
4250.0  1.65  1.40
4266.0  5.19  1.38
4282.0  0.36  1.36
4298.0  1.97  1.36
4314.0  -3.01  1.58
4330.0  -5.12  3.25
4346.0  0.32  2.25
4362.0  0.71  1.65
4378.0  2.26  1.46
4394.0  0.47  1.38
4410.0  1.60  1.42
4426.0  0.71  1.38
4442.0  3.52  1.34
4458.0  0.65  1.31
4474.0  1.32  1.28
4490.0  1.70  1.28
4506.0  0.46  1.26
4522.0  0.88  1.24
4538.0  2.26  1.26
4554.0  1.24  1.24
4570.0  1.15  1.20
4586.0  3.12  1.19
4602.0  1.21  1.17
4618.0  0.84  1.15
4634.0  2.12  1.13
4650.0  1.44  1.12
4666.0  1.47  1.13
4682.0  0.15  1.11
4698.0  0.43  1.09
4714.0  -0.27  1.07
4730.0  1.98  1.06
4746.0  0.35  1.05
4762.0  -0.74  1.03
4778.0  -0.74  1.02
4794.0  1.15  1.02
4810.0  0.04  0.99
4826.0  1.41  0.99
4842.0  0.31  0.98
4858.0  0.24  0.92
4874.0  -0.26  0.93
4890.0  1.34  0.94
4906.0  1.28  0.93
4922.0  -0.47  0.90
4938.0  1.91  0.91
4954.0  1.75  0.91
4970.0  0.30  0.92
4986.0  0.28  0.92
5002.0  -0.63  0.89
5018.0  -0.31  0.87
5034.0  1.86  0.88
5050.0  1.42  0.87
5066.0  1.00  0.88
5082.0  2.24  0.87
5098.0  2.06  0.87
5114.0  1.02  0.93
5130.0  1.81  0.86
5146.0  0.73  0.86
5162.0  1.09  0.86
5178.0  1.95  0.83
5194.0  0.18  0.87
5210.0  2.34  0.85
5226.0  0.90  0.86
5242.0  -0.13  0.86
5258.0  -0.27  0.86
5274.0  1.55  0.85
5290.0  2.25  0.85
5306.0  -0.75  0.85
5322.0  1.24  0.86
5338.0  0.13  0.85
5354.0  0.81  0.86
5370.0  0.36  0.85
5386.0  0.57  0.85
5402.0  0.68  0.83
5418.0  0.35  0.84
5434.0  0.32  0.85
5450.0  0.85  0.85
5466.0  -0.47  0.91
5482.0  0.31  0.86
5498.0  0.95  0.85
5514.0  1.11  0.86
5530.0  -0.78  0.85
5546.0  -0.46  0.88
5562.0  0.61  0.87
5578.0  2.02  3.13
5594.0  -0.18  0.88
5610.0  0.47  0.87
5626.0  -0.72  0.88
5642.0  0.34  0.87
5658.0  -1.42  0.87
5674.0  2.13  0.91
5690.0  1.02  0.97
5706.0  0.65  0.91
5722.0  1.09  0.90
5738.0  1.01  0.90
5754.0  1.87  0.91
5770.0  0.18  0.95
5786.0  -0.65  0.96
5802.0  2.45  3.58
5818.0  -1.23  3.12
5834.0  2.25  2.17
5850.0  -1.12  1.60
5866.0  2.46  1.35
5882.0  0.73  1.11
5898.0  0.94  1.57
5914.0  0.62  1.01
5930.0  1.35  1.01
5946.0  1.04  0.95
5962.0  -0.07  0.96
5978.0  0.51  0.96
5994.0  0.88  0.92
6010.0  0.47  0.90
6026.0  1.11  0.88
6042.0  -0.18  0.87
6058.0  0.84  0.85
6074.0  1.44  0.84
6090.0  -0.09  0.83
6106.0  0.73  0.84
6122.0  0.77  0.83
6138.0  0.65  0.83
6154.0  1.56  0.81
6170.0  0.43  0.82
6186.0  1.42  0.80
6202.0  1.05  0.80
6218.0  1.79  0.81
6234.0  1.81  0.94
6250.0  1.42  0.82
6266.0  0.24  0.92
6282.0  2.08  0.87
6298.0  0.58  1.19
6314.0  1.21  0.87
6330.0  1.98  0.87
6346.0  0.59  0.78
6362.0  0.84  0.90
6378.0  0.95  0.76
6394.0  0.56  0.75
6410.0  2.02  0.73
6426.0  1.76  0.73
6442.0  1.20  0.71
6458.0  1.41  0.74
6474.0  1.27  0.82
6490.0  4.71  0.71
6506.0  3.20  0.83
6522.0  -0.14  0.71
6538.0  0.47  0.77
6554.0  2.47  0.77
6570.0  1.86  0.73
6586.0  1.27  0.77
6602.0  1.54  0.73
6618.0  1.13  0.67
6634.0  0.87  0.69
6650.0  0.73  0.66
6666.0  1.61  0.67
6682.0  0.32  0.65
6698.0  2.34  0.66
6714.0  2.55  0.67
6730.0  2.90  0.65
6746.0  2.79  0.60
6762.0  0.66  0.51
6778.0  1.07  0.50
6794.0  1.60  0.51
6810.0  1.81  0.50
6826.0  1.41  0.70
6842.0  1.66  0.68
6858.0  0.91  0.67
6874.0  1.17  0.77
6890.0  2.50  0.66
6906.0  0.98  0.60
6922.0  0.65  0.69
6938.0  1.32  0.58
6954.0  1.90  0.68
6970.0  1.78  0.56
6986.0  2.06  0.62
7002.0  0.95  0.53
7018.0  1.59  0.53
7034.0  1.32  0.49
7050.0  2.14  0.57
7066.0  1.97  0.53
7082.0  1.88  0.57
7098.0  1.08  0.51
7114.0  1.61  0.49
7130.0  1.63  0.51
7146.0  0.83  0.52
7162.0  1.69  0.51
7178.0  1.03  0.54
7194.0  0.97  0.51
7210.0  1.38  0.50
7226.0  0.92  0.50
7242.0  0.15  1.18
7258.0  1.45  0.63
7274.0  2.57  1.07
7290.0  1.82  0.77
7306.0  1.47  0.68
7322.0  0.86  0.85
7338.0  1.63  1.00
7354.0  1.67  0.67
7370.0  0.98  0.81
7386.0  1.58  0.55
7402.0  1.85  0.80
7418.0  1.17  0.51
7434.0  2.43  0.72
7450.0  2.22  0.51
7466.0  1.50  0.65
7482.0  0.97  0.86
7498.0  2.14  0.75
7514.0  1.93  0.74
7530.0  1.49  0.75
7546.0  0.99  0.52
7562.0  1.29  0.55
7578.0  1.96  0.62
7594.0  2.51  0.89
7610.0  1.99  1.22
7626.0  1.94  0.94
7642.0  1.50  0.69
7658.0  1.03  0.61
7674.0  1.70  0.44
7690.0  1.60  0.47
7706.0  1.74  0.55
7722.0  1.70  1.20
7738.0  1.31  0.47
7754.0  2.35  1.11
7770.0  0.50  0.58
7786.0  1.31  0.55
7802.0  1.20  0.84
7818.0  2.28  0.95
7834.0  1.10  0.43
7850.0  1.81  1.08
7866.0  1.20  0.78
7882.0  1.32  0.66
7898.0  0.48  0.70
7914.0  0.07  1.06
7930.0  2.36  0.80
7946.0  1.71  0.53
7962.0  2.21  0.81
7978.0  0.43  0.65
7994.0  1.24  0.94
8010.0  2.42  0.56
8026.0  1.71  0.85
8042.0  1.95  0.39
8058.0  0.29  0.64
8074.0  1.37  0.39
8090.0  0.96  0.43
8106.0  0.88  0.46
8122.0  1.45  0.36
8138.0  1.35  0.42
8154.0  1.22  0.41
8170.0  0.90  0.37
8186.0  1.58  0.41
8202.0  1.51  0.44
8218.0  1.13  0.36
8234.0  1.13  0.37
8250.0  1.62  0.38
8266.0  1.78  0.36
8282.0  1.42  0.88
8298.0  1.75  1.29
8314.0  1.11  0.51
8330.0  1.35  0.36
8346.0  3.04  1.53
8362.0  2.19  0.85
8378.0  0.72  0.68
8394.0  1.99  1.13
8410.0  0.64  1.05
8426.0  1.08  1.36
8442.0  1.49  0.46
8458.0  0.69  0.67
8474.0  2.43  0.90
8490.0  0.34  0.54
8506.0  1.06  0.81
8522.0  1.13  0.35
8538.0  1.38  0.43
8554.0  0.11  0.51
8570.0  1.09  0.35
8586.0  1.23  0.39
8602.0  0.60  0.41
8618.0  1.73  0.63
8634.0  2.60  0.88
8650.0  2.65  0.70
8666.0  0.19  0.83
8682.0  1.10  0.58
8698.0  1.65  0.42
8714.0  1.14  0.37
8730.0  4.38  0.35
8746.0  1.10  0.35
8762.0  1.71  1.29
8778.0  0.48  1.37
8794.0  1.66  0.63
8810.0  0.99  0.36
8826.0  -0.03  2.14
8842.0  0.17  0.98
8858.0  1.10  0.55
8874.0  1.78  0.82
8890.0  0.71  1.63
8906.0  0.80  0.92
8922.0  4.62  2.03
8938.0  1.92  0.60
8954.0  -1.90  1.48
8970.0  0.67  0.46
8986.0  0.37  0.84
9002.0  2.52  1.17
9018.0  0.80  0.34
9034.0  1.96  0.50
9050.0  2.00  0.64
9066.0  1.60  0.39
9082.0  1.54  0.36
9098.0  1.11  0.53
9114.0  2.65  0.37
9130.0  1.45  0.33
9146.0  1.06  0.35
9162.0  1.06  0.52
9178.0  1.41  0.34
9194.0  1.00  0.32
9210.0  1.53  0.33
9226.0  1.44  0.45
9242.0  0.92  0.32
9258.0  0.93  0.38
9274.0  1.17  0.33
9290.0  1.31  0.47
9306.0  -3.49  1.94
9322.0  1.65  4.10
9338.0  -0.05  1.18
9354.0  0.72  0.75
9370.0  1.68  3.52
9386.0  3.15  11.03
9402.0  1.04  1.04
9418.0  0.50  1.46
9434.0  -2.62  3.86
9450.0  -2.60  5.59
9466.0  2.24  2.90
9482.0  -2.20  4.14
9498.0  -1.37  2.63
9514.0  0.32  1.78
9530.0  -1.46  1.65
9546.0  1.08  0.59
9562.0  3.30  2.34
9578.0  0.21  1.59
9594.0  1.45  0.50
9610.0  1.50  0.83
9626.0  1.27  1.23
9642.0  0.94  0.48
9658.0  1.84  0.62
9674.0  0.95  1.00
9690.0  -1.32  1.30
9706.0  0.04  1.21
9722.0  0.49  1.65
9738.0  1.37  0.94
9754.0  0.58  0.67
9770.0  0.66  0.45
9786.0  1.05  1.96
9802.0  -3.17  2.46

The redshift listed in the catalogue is 0.74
